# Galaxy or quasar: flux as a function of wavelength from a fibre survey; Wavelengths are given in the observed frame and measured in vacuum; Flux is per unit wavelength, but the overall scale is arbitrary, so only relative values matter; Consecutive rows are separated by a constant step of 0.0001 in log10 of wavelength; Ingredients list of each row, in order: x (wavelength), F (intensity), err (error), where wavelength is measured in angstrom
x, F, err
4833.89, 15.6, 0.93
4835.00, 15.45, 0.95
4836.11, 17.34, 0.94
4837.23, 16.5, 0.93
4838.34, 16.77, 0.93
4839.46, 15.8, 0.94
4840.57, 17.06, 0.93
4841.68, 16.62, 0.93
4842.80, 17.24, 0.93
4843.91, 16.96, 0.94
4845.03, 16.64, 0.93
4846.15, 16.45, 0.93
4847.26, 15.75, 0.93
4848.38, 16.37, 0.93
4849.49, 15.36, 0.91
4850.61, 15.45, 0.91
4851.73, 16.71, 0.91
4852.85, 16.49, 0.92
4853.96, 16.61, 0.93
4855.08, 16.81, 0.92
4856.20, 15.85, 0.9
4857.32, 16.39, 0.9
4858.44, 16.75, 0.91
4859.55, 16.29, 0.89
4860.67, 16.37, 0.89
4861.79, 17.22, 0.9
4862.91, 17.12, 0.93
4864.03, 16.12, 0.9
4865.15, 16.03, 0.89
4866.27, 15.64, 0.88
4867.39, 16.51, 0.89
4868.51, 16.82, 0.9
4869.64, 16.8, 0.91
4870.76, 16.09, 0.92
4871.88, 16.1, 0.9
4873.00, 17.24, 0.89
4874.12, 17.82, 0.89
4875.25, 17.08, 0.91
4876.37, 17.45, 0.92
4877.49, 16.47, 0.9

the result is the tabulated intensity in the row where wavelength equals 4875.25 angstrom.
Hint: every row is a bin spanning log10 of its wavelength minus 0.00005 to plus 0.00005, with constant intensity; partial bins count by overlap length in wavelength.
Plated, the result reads 17.08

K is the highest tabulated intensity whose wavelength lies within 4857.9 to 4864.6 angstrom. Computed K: 17.22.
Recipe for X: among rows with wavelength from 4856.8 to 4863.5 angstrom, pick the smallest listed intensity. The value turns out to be 16.29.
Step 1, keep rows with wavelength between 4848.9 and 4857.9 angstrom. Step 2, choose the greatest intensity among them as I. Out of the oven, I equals 16.81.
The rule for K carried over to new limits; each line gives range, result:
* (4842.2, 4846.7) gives 17.24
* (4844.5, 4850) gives 16.64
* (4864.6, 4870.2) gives 16.82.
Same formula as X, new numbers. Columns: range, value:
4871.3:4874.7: 16.1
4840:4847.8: 15.75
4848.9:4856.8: 15.36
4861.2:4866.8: 15.64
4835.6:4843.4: 15.8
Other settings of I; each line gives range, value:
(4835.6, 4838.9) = 17.34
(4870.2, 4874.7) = 17.82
